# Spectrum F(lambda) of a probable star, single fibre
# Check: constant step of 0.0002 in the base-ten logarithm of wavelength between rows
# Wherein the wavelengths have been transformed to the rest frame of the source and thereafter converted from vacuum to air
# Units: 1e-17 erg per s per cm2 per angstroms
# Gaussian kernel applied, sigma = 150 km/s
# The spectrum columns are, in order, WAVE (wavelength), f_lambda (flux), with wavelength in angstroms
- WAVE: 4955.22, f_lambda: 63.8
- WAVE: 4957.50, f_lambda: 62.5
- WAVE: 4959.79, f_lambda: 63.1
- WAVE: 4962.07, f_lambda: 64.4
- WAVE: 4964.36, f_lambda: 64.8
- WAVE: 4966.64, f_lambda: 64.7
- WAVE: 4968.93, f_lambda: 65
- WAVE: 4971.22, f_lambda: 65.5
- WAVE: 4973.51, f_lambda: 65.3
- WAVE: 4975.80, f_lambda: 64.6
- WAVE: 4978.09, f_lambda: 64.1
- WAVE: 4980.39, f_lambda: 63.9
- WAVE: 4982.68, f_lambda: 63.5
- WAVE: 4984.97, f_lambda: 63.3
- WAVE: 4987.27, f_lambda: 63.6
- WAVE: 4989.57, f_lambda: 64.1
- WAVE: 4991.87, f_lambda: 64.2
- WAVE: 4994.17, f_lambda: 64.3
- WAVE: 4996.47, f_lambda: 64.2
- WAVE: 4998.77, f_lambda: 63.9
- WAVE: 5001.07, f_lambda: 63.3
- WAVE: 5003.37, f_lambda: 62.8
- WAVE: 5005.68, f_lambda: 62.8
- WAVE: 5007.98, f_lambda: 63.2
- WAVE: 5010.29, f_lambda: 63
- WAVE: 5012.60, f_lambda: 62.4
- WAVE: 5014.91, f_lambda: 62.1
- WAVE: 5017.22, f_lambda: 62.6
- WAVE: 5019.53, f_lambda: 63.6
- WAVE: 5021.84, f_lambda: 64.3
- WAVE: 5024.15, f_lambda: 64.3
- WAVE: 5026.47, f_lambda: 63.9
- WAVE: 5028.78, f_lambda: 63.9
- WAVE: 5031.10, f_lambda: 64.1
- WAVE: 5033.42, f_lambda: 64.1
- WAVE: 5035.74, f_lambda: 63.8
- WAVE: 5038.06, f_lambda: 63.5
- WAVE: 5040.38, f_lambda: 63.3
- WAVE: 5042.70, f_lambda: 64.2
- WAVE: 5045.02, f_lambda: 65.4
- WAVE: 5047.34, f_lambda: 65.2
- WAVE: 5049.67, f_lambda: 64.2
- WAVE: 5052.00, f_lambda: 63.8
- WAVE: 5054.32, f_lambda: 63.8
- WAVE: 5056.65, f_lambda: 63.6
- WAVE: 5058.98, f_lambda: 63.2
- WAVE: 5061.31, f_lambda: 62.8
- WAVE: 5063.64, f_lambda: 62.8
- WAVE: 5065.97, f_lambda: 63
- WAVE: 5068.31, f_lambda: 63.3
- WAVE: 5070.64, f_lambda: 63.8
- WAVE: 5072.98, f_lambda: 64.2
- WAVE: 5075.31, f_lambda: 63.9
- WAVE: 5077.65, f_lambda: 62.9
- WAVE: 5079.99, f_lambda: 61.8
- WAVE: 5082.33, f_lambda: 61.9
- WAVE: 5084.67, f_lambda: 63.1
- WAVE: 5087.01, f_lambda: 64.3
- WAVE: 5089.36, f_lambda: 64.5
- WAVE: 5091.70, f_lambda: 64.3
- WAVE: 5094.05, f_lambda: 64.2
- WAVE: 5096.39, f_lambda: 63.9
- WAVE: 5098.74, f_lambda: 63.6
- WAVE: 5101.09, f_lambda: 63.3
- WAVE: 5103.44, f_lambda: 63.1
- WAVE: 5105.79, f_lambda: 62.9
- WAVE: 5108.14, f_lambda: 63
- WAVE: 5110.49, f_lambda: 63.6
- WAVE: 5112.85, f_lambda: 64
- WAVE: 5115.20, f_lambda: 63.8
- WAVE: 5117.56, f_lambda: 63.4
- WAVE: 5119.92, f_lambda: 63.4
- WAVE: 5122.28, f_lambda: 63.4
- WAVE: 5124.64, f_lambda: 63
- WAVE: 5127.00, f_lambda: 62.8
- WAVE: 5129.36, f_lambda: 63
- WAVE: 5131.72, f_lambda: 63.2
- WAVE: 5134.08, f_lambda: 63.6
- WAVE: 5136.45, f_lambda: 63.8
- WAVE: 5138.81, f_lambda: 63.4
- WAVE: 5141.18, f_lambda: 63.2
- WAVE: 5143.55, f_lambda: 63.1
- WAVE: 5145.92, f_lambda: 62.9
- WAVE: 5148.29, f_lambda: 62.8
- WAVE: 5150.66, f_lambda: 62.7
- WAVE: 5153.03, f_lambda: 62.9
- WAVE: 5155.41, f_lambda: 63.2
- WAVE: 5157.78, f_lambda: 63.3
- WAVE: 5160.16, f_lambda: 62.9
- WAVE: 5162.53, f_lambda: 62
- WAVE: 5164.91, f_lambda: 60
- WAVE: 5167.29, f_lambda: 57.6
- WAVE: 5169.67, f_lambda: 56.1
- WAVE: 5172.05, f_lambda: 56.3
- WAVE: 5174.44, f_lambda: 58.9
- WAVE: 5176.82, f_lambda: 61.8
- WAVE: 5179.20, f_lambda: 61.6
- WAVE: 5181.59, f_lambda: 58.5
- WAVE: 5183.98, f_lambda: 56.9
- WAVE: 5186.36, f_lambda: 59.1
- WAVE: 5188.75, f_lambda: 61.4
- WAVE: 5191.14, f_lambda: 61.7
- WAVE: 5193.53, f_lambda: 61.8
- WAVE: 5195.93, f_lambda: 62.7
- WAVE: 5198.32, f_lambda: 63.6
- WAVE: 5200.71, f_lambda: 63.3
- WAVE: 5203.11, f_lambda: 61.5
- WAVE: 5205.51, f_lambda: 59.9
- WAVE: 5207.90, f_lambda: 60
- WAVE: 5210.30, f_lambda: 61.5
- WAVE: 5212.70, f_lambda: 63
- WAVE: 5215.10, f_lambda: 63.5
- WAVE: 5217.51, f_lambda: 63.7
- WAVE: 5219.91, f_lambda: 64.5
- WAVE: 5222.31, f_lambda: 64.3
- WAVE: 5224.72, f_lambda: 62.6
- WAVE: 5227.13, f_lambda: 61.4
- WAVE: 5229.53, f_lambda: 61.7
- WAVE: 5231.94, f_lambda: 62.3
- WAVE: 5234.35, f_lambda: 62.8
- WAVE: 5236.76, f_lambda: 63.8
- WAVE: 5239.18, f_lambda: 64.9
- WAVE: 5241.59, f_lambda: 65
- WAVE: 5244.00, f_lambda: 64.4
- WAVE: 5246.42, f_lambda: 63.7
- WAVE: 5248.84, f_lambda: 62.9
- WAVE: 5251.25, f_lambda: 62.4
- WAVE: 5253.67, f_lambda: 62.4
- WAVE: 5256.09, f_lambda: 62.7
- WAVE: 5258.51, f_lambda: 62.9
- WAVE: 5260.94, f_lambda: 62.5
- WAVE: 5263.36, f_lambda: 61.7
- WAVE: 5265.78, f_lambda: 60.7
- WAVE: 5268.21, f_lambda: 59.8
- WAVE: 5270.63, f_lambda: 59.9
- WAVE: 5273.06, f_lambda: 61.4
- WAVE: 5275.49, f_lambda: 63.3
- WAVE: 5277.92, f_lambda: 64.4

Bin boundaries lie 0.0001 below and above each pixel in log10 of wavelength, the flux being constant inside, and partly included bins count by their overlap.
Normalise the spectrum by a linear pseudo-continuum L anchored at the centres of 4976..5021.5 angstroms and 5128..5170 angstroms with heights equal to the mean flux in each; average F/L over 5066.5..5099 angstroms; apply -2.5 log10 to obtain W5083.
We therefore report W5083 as -0.01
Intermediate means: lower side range 63.5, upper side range 62.3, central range 63.5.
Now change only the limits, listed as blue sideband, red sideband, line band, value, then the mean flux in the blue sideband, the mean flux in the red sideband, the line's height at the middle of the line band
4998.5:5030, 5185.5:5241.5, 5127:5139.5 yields -0.01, 63.3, 62.5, 62.8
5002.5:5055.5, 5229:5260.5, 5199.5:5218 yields 0.02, 63.7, 63.2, 63.3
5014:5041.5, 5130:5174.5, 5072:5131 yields -0.02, 63.6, 61.8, 62.5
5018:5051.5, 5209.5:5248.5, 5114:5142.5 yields 0.01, 64.1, 63.3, 63.7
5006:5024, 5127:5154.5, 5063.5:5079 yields -0.01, 63.1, 63.1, 63.1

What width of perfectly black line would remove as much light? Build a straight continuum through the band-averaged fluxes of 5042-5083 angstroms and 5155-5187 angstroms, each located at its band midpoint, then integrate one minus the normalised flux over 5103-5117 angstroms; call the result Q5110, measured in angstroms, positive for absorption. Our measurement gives -0.3 angstroms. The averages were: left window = 63.6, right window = 59.8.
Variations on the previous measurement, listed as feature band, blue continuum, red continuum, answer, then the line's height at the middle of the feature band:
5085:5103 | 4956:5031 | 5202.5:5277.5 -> -0.2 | 63.3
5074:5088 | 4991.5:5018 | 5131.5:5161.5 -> 0.0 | 63.2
